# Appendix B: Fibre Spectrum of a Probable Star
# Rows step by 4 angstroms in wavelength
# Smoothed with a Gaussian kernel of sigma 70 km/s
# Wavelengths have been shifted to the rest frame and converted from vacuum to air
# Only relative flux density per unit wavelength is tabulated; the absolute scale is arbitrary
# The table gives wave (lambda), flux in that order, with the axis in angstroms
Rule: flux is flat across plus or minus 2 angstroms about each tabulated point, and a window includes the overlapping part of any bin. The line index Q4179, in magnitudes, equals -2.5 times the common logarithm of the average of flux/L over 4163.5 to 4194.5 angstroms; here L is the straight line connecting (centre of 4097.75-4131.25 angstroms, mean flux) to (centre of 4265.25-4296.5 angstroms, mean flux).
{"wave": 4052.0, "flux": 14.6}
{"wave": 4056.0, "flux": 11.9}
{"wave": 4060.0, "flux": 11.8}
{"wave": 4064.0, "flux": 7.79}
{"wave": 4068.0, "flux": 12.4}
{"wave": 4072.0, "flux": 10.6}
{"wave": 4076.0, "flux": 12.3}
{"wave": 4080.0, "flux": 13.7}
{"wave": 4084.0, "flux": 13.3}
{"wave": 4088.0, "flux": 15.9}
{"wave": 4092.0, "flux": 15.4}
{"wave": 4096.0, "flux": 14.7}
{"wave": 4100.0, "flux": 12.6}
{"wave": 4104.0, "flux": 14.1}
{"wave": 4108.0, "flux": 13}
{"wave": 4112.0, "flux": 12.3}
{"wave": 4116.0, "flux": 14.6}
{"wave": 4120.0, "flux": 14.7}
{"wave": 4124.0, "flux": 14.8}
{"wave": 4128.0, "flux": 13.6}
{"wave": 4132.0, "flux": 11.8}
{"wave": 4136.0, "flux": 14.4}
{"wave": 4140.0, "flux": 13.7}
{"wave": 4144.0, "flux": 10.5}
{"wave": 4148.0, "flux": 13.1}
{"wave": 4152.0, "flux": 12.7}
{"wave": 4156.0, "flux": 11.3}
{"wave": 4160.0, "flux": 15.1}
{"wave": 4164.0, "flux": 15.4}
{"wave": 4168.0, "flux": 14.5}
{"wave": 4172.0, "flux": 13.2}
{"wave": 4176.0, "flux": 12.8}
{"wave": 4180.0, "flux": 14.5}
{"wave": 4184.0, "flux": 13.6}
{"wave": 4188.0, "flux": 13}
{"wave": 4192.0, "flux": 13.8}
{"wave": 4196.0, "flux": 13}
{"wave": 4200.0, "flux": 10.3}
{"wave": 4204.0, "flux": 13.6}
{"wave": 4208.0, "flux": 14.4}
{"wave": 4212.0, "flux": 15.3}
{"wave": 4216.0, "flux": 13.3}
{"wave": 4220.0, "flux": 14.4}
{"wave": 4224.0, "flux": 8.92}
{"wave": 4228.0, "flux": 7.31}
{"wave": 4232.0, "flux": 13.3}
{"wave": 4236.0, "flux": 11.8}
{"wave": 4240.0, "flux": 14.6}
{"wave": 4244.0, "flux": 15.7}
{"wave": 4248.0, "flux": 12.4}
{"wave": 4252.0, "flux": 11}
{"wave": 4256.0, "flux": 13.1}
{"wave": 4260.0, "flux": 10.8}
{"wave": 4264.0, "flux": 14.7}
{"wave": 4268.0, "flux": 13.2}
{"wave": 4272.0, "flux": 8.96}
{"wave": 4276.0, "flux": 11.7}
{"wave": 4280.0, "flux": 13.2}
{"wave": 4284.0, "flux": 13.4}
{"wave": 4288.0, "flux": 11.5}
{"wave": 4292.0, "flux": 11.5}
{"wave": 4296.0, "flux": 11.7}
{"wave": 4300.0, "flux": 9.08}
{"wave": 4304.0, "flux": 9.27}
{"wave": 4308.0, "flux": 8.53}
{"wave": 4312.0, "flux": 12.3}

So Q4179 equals -0.06 mag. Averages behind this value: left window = 13.6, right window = 12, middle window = 13.8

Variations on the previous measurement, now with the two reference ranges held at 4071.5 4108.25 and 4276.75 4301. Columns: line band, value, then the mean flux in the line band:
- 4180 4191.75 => -0.064 mag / 13.6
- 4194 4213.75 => -0.056 mag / 13.3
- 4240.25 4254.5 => -0.085 mag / 13.2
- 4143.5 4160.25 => 0.057 mag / 12.5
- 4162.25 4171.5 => -0.131 mag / 14.7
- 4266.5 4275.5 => 0.089 mag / 11.1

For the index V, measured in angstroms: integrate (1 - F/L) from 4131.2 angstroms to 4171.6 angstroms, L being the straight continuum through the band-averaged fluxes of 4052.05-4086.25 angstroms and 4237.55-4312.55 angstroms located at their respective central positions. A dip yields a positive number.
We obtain -4.7 angstroms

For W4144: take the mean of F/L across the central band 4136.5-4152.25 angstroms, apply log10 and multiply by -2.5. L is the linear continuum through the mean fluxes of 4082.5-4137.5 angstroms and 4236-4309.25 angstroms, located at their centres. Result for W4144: 0.07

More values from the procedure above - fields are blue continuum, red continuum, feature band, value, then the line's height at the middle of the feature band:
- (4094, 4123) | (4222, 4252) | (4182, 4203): -0.02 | 12.6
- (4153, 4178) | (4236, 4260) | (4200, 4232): 0.08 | 13.3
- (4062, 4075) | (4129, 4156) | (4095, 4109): -0.19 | 11.4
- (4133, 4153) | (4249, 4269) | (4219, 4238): 0.15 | 12.6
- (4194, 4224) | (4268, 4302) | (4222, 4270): 0.01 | 12.3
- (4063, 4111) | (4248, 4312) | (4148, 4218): -0.10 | 12.3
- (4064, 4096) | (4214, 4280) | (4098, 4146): -0.04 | 12.9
